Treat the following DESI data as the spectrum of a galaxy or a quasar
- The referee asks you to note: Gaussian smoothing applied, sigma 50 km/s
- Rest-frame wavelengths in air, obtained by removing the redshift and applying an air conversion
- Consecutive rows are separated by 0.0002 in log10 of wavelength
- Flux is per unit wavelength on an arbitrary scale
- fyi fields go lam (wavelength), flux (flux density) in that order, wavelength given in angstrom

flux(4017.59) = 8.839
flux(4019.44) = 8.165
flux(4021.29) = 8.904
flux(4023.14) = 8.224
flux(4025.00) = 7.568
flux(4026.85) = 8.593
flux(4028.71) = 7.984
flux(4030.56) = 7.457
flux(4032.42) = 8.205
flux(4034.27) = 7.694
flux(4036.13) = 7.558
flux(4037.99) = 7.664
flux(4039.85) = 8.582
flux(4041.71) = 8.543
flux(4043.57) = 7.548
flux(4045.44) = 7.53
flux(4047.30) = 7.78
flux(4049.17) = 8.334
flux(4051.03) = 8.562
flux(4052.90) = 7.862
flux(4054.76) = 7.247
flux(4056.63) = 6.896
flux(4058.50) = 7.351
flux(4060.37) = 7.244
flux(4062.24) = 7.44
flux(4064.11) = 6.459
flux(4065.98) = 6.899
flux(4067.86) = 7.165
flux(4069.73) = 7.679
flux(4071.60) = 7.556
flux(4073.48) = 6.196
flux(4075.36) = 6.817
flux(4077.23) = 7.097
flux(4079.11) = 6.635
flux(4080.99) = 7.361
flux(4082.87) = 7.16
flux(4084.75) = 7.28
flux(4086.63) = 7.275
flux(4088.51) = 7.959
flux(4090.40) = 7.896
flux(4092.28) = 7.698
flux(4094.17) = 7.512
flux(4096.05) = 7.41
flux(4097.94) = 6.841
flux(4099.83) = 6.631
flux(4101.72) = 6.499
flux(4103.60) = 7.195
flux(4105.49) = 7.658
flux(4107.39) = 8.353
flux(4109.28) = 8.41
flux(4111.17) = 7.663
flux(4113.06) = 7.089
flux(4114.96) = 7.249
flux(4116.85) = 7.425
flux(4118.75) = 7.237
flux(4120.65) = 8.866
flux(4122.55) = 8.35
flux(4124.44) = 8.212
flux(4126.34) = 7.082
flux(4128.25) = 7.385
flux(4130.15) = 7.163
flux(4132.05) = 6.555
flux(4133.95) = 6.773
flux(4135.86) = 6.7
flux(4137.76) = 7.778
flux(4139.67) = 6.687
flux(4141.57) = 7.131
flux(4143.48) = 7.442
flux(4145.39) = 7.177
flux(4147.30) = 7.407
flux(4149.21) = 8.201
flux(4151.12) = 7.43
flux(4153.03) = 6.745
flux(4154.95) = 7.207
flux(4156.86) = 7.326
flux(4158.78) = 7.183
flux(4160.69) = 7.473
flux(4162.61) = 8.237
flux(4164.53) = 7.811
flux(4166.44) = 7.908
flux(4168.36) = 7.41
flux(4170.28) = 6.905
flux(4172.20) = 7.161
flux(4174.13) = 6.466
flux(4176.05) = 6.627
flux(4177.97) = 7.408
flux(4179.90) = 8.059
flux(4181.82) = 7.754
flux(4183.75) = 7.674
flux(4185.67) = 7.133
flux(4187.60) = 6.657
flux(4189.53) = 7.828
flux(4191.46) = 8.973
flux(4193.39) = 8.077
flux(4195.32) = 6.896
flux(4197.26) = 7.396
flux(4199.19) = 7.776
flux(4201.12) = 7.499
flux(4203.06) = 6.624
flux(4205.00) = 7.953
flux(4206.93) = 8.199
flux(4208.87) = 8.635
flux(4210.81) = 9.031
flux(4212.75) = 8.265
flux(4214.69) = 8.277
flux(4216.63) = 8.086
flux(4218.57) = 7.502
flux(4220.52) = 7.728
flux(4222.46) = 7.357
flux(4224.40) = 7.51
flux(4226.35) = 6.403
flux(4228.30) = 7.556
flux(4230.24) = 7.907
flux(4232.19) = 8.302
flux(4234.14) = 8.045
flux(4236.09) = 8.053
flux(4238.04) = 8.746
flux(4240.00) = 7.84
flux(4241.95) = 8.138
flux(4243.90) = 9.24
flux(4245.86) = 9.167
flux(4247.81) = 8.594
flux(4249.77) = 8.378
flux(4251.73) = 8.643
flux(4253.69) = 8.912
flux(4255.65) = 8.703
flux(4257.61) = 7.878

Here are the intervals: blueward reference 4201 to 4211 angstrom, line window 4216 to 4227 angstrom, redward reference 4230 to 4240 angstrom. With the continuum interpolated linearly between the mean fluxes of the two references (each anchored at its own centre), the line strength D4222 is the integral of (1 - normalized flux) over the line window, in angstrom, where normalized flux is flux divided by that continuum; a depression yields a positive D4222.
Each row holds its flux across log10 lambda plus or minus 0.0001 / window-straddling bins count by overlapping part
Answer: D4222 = 0.9 angstrom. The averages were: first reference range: 7.95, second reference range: 8.19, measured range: 7.44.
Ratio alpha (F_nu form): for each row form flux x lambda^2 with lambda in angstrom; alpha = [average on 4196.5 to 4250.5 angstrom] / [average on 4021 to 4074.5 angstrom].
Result 1.14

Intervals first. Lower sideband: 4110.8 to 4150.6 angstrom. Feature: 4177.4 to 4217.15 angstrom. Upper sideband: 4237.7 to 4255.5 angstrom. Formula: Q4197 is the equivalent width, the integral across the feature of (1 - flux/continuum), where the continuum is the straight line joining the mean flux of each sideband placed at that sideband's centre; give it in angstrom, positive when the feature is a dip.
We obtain 1.4 angstrom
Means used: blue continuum 7.4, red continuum 8.62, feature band 7.82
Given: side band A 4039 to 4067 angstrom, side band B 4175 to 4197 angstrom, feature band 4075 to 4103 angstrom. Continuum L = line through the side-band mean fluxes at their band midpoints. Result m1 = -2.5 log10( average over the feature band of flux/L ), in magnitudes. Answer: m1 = 0.056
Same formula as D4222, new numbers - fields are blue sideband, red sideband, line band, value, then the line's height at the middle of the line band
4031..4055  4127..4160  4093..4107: 0.7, 7.52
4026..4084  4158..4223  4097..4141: 1.2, 7.58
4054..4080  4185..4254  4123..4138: 0.4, 7.43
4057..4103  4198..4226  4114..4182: 1.2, 7.52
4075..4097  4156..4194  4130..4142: 0.8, 7.44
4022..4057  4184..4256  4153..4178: 2.1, 7.97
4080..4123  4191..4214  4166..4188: 1.6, 7.82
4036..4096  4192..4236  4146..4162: 0.6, 7.66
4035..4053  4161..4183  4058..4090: 2.9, 7.86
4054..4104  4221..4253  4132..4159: 1.3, 7.57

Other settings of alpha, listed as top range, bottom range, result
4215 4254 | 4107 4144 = 1.14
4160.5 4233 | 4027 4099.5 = 1.09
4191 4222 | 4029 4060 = 1.10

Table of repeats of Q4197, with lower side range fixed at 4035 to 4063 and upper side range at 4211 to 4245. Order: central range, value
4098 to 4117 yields 1.0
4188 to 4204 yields 0.7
